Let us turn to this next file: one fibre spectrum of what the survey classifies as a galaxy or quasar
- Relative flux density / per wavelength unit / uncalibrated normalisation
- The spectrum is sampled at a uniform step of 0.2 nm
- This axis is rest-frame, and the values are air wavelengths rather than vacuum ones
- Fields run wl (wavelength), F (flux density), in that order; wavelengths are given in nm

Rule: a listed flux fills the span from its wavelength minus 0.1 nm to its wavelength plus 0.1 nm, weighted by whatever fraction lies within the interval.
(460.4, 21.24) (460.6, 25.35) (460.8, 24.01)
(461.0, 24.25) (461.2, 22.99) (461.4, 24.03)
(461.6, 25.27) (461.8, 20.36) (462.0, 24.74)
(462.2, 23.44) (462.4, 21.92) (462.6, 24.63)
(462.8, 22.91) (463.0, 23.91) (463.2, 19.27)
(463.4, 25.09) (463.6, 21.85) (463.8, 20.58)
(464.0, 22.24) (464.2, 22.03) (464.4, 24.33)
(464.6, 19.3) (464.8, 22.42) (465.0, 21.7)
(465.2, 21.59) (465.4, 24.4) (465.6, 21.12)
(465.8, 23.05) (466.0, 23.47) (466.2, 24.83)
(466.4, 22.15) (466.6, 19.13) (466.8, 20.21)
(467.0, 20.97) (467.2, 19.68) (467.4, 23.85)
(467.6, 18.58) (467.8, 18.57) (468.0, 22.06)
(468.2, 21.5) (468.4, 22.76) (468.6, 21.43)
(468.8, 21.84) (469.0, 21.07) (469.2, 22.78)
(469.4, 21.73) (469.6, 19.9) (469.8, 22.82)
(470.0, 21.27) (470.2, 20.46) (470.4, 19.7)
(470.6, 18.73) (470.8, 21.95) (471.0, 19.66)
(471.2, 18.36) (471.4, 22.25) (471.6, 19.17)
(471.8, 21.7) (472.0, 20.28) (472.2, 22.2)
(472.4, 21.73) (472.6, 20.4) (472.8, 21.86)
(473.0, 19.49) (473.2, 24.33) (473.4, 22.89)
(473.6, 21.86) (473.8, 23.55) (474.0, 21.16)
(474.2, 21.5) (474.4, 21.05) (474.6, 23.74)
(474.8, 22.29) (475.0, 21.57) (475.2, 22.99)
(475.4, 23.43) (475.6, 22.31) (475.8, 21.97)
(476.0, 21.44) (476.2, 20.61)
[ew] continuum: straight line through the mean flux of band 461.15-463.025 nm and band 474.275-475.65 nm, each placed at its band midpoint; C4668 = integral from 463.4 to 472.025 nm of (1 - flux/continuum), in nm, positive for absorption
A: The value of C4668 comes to 0.606 nm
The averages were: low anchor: 23.4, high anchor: 22.5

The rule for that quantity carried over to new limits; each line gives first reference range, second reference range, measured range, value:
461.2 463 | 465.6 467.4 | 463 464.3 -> 0.05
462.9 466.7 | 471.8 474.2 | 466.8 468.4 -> 0.09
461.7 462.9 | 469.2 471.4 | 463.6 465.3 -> 0.04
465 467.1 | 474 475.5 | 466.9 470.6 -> 0.17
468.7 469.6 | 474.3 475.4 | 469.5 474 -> 0.18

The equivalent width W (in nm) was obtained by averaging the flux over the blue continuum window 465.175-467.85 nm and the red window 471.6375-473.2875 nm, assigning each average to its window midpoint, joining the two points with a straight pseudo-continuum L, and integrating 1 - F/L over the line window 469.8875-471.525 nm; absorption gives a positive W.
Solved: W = 0.09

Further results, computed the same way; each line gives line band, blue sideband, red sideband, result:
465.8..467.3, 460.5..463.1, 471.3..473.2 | 0.064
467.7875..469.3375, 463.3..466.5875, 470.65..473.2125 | -0.004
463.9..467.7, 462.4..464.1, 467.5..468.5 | -0.053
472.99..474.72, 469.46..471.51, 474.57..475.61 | -0.016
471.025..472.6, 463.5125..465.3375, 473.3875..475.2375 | 0.098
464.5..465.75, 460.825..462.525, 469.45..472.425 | 0.033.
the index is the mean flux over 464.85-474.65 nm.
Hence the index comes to 21.4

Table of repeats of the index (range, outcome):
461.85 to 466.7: 22.5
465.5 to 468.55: 21.5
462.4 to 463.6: 22.9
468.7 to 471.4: 20.8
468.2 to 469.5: 21.9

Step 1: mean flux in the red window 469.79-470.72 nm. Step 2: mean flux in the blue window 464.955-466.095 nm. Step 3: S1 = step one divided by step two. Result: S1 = 0.9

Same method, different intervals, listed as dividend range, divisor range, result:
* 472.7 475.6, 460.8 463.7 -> 0.96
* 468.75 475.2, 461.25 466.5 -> 0.94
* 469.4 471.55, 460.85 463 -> 0.87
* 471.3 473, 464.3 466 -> 0.95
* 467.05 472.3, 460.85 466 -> 0.92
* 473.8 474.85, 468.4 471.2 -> 1.05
